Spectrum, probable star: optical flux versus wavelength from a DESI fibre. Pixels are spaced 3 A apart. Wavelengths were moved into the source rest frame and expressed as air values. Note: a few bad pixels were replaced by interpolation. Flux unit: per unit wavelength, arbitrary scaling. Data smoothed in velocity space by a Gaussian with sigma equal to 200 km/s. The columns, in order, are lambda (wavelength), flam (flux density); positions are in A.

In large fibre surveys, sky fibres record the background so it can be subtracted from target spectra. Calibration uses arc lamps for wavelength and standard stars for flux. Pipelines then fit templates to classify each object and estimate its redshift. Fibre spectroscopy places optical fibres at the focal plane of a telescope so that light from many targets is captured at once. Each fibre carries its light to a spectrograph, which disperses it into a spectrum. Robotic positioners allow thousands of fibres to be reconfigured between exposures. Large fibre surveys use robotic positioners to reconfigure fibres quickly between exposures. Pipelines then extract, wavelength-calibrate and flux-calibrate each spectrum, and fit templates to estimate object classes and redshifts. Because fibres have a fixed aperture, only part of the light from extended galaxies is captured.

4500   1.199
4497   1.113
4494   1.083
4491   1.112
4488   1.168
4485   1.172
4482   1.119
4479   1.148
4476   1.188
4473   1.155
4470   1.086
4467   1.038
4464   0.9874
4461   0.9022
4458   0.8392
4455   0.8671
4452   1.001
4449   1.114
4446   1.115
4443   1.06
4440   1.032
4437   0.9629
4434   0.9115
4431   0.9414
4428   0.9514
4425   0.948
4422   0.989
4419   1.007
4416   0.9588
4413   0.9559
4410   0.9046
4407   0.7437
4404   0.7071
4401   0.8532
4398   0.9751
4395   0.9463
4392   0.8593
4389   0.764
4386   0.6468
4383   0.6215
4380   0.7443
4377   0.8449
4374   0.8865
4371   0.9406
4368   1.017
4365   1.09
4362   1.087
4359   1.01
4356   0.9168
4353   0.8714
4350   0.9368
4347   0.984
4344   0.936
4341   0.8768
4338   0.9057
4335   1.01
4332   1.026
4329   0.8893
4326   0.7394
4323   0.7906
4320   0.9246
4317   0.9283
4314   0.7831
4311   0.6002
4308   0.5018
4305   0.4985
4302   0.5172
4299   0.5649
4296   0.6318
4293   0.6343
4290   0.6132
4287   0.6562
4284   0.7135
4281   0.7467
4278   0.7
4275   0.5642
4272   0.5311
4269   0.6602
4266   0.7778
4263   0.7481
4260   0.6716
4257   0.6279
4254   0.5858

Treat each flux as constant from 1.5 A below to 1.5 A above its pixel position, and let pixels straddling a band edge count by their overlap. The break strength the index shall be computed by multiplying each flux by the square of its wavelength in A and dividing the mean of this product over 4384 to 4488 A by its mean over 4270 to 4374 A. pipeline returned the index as 1.3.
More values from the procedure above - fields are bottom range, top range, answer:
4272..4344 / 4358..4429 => 1.27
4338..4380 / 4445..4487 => 1.17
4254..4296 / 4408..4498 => 1.68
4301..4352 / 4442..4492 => 1.38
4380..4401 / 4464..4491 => 1.46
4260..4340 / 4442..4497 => 1.60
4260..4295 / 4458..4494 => 1.78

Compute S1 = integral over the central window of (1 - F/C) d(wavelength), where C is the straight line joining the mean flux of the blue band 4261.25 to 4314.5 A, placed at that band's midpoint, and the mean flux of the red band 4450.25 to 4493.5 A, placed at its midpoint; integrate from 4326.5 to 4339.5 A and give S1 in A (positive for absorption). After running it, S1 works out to -3.6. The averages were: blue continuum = 0.633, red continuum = 1.06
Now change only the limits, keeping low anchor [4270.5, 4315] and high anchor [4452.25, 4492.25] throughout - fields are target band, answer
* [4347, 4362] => -3.6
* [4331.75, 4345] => -4.0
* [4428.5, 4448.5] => -0.6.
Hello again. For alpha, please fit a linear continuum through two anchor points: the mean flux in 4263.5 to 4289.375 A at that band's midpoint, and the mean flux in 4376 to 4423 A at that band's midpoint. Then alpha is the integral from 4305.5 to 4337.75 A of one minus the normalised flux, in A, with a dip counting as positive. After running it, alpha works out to -3.4 A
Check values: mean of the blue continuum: 0.67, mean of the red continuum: 0.844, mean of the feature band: 0.813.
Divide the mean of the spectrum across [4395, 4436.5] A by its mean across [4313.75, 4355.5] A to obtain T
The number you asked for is 1.0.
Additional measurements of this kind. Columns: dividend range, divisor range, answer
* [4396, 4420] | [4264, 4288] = 1.32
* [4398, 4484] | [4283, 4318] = 1.56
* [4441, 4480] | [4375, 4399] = 1.30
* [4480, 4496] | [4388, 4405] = 1.32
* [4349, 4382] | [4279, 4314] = 1.52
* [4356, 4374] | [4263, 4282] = 1.51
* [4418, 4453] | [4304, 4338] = 1.25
